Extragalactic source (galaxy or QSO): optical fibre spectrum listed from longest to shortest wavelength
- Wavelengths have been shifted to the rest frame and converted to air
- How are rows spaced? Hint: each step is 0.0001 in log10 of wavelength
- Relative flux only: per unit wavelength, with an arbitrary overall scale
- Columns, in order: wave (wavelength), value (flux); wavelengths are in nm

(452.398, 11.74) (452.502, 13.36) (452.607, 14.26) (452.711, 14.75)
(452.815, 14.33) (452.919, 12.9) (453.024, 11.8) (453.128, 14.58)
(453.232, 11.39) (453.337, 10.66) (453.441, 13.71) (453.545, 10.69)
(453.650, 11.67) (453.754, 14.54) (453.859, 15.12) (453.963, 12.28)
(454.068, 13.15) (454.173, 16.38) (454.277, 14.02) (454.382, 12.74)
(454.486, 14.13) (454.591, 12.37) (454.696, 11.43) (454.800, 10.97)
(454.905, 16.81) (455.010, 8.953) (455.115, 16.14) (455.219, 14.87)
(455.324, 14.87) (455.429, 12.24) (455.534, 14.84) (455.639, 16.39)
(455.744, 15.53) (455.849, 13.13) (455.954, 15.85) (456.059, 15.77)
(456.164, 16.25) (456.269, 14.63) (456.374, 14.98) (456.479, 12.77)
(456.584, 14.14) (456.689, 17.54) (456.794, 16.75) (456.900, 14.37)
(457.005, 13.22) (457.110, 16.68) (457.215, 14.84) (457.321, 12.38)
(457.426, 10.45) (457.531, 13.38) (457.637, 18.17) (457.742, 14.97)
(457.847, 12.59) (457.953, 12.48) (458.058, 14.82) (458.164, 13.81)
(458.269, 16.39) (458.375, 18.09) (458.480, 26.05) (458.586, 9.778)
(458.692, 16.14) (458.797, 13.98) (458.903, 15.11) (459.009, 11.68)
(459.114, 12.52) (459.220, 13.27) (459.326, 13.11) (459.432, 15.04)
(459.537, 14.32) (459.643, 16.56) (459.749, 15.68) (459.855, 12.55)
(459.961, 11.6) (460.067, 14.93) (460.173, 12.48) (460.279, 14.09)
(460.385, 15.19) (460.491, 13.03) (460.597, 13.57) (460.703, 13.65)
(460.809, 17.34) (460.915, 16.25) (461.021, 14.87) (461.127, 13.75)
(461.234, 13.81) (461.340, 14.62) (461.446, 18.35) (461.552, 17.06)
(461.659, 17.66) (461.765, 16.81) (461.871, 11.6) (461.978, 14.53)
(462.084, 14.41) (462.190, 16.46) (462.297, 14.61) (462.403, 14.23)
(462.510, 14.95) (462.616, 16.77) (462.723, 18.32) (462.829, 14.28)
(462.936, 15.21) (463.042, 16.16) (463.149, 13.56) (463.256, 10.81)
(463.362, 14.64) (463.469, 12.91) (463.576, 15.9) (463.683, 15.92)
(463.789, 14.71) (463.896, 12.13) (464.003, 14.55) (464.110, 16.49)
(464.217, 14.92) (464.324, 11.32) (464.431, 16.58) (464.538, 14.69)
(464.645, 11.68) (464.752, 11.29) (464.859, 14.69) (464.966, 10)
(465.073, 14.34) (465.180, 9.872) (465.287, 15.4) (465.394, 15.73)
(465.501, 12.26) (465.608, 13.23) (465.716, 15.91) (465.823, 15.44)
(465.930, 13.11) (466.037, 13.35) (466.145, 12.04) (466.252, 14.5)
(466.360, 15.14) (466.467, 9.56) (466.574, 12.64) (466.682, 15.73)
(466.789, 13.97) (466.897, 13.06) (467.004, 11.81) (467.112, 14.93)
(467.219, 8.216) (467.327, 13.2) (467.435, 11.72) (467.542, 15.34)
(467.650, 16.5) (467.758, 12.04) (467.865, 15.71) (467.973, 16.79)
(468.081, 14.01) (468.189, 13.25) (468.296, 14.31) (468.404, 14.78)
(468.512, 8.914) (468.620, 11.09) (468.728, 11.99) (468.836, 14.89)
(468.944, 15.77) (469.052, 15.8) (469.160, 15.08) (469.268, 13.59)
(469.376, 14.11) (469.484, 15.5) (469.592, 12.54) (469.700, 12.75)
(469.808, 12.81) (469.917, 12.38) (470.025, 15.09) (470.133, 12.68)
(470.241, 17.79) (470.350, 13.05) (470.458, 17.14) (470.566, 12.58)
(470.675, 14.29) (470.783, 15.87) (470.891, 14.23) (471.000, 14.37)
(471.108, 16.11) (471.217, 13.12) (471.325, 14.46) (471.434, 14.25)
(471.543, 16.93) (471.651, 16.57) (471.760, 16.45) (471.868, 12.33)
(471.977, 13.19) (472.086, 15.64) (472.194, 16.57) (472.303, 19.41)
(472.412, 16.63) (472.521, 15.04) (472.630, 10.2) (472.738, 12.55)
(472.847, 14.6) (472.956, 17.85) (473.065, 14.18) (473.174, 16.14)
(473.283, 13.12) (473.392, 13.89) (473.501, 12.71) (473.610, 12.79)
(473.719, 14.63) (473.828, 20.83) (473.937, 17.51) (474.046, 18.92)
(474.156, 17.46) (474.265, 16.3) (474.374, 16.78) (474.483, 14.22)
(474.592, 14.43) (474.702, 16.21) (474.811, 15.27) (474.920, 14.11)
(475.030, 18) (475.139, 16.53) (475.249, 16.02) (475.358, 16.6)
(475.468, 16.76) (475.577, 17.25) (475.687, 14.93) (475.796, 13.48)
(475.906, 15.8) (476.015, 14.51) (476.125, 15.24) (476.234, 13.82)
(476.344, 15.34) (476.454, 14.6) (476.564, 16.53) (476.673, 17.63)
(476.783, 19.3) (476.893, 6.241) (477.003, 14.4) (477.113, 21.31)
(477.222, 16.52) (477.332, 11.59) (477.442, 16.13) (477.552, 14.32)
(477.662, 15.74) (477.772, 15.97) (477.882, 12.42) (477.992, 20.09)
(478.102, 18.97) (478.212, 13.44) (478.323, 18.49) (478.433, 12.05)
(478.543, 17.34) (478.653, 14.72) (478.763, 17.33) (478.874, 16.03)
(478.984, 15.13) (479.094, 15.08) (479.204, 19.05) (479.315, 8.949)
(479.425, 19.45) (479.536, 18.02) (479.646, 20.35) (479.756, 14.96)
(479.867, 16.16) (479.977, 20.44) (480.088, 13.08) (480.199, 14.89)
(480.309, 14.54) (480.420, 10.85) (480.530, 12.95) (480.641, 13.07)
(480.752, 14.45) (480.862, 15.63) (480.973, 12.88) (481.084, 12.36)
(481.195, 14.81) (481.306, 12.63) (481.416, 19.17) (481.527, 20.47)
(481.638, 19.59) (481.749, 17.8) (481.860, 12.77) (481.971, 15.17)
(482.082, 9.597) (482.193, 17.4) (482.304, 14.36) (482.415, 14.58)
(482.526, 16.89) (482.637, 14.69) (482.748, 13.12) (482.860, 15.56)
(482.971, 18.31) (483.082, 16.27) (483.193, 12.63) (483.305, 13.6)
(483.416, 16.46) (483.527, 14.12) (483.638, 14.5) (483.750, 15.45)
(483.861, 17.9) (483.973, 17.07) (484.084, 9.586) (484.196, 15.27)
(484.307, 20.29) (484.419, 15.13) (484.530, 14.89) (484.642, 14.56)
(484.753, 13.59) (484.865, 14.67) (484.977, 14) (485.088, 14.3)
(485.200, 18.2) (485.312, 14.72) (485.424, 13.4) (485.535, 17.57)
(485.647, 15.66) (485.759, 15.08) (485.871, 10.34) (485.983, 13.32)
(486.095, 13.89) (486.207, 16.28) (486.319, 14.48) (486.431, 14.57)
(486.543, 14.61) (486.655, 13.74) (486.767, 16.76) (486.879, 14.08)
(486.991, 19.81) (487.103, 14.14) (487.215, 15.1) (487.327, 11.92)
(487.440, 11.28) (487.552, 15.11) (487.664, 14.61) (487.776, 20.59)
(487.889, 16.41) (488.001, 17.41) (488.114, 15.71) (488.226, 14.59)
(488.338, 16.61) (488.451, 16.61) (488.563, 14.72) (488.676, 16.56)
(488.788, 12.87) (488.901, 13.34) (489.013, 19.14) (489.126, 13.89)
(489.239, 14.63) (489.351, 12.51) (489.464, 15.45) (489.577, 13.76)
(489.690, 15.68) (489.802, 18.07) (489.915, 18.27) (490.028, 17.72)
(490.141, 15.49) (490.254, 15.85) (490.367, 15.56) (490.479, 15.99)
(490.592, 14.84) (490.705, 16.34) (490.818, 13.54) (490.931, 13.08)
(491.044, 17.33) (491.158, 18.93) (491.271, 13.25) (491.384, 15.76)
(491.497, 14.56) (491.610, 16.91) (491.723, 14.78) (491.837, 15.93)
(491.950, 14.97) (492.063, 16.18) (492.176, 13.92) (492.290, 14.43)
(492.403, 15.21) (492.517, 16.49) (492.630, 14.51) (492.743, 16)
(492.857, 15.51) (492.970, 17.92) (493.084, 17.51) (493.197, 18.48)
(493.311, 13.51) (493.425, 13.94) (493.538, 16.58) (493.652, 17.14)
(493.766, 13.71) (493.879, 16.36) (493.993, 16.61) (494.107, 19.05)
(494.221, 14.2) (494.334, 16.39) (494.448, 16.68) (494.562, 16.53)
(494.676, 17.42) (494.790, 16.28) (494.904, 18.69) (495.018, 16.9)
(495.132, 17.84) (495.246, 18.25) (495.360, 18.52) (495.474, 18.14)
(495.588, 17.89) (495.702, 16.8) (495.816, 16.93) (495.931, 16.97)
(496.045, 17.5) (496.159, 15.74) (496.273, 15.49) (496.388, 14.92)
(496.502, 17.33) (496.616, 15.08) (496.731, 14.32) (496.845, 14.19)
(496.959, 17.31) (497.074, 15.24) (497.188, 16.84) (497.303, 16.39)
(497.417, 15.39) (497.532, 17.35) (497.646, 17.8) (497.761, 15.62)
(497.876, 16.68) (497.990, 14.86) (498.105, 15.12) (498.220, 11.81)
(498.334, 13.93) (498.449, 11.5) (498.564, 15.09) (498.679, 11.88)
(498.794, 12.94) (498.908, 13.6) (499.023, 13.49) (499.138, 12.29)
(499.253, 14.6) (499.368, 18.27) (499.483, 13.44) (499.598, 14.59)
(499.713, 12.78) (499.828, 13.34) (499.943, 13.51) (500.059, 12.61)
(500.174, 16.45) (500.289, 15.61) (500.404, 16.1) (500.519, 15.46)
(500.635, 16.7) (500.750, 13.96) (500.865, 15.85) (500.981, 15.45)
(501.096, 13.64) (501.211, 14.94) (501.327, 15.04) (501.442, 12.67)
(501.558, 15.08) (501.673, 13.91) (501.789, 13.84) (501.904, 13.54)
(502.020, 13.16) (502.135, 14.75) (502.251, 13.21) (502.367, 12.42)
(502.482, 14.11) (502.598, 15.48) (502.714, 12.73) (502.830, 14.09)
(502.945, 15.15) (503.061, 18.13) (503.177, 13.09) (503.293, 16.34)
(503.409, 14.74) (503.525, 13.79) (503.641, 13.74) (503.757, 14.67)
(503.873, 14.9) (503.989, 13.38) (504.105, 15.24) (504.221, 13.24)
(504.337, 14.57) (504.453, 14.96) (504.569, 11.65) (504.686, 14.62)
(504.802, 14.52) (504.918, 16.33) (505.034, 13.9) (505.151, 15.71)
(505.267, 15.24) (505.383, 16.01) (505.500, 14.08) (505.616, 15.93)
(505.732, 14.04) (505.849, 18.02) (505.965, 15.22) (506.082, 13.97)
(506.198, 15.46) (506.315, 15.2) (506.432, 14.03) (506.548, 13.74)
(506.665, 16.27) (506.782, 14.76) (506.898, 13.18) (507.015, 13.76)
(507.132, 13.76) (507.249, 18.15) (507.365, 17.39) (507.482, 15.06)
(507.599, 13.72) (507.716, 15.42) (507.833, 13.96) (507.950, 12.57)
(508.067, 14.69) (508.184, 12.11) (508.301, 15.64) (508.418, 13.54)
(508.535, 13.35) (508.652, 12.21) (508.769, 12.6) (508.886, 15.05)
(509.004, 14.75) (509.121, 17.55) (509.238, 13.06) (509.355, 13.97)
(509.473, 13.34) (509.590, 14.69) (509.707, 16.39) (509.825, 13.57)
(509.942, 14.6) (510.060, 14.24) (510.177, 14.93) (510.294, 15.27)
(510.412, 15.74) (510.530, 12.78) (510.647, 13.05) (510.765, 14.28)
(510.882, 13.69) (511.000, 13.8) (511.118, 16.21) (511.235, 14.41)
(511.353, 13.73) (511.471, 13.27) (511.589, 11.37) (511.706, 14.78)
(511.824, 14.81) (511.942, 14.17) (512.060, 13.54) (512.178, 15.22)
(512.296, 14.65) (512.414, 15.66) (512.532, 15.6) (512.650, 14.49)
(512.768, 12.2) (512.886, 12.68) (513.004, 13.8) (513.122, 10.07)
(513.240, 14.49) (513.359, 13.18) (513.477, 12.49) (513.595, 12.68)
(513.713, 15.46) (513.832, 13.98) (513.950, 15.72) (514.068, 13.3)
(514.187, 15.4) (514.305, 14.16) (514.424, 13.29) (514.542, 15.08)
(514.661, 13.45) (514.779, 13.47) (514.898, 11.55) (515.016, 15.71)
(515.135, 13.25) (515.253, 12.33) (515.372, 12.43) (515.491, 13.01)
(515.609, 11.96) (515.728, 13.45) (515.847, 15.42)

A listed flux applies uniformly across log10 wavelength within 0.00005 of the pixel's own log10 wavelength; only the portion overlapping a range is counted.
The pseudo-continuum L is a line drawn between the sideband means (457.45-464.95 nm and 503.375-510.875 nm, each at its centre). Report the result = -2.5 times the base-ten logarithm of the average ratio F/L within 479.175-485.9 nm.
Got -0.05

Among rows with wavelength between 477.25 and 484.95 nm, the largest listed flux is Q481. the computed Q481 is 20.47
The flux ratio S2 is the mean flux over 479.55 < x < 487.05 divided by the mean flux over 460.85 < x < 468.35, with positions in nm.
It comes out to 1.07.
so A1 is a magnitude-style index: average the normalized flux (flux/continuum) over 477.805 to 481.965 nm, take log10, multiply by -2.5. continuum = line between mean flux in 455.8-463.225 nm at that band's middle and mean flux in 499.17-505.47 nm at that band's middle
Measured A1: -0.07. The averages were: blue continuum 14.8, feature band 15.7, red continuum 14.5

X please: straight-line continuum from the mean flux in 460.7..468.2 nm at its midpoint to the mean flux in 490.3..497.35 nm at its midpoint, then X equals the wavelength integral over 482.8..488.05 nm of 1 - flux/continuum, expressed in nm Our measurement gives 0.15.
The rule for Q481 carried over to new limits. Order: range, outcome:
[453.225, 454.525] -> 16.38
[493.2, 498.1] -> 19.05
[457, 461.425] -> 26.05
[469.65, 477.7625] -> 21.31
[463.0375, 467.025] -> 16.58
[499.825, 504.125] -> 18.13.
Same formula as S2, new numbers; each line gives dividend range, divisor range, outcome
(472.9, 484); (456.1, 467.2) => 1.08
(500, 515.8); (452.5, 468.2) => 1.01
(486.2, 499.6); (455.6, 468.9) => 1.09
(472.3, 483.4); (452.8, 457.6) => 1.12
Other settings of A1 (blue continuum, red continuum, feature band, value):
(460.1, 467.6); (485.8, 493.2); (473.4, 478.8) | -0.07 mag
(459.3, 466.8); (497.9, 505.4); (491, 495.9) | -0.14 mag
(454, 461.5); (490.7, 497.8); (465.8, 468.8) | 0.12 mag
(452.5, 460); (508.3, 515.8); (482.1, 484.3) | -0.08 mag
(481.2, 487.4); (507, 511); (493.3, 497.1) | -0.12 mag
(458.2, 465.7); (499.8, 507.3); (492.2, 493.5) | -0.08 mag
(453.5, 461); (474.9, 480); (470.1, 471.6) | 0.04 mag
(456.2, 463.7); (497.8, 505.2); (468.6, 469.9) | 0.06 mag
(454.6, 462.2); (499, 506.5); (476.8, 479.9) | -0.08 mag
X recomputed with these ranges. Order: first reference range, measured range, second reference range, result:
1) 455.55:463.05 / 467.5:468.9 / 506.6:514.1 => 0.09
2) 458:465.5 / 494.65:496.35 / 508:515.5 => -0.37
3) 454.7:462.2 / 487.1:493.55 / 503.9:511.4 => -0.42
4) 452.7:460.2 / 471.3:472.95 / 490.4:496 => -0.01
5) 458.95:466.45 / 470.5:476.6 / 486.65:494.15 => -0.21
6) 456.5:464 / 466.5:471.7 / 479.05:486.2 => 0.31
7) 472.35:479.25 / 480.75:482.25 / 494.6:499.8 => 0.02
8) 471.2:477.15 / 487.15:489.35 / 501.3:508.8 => -0.04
